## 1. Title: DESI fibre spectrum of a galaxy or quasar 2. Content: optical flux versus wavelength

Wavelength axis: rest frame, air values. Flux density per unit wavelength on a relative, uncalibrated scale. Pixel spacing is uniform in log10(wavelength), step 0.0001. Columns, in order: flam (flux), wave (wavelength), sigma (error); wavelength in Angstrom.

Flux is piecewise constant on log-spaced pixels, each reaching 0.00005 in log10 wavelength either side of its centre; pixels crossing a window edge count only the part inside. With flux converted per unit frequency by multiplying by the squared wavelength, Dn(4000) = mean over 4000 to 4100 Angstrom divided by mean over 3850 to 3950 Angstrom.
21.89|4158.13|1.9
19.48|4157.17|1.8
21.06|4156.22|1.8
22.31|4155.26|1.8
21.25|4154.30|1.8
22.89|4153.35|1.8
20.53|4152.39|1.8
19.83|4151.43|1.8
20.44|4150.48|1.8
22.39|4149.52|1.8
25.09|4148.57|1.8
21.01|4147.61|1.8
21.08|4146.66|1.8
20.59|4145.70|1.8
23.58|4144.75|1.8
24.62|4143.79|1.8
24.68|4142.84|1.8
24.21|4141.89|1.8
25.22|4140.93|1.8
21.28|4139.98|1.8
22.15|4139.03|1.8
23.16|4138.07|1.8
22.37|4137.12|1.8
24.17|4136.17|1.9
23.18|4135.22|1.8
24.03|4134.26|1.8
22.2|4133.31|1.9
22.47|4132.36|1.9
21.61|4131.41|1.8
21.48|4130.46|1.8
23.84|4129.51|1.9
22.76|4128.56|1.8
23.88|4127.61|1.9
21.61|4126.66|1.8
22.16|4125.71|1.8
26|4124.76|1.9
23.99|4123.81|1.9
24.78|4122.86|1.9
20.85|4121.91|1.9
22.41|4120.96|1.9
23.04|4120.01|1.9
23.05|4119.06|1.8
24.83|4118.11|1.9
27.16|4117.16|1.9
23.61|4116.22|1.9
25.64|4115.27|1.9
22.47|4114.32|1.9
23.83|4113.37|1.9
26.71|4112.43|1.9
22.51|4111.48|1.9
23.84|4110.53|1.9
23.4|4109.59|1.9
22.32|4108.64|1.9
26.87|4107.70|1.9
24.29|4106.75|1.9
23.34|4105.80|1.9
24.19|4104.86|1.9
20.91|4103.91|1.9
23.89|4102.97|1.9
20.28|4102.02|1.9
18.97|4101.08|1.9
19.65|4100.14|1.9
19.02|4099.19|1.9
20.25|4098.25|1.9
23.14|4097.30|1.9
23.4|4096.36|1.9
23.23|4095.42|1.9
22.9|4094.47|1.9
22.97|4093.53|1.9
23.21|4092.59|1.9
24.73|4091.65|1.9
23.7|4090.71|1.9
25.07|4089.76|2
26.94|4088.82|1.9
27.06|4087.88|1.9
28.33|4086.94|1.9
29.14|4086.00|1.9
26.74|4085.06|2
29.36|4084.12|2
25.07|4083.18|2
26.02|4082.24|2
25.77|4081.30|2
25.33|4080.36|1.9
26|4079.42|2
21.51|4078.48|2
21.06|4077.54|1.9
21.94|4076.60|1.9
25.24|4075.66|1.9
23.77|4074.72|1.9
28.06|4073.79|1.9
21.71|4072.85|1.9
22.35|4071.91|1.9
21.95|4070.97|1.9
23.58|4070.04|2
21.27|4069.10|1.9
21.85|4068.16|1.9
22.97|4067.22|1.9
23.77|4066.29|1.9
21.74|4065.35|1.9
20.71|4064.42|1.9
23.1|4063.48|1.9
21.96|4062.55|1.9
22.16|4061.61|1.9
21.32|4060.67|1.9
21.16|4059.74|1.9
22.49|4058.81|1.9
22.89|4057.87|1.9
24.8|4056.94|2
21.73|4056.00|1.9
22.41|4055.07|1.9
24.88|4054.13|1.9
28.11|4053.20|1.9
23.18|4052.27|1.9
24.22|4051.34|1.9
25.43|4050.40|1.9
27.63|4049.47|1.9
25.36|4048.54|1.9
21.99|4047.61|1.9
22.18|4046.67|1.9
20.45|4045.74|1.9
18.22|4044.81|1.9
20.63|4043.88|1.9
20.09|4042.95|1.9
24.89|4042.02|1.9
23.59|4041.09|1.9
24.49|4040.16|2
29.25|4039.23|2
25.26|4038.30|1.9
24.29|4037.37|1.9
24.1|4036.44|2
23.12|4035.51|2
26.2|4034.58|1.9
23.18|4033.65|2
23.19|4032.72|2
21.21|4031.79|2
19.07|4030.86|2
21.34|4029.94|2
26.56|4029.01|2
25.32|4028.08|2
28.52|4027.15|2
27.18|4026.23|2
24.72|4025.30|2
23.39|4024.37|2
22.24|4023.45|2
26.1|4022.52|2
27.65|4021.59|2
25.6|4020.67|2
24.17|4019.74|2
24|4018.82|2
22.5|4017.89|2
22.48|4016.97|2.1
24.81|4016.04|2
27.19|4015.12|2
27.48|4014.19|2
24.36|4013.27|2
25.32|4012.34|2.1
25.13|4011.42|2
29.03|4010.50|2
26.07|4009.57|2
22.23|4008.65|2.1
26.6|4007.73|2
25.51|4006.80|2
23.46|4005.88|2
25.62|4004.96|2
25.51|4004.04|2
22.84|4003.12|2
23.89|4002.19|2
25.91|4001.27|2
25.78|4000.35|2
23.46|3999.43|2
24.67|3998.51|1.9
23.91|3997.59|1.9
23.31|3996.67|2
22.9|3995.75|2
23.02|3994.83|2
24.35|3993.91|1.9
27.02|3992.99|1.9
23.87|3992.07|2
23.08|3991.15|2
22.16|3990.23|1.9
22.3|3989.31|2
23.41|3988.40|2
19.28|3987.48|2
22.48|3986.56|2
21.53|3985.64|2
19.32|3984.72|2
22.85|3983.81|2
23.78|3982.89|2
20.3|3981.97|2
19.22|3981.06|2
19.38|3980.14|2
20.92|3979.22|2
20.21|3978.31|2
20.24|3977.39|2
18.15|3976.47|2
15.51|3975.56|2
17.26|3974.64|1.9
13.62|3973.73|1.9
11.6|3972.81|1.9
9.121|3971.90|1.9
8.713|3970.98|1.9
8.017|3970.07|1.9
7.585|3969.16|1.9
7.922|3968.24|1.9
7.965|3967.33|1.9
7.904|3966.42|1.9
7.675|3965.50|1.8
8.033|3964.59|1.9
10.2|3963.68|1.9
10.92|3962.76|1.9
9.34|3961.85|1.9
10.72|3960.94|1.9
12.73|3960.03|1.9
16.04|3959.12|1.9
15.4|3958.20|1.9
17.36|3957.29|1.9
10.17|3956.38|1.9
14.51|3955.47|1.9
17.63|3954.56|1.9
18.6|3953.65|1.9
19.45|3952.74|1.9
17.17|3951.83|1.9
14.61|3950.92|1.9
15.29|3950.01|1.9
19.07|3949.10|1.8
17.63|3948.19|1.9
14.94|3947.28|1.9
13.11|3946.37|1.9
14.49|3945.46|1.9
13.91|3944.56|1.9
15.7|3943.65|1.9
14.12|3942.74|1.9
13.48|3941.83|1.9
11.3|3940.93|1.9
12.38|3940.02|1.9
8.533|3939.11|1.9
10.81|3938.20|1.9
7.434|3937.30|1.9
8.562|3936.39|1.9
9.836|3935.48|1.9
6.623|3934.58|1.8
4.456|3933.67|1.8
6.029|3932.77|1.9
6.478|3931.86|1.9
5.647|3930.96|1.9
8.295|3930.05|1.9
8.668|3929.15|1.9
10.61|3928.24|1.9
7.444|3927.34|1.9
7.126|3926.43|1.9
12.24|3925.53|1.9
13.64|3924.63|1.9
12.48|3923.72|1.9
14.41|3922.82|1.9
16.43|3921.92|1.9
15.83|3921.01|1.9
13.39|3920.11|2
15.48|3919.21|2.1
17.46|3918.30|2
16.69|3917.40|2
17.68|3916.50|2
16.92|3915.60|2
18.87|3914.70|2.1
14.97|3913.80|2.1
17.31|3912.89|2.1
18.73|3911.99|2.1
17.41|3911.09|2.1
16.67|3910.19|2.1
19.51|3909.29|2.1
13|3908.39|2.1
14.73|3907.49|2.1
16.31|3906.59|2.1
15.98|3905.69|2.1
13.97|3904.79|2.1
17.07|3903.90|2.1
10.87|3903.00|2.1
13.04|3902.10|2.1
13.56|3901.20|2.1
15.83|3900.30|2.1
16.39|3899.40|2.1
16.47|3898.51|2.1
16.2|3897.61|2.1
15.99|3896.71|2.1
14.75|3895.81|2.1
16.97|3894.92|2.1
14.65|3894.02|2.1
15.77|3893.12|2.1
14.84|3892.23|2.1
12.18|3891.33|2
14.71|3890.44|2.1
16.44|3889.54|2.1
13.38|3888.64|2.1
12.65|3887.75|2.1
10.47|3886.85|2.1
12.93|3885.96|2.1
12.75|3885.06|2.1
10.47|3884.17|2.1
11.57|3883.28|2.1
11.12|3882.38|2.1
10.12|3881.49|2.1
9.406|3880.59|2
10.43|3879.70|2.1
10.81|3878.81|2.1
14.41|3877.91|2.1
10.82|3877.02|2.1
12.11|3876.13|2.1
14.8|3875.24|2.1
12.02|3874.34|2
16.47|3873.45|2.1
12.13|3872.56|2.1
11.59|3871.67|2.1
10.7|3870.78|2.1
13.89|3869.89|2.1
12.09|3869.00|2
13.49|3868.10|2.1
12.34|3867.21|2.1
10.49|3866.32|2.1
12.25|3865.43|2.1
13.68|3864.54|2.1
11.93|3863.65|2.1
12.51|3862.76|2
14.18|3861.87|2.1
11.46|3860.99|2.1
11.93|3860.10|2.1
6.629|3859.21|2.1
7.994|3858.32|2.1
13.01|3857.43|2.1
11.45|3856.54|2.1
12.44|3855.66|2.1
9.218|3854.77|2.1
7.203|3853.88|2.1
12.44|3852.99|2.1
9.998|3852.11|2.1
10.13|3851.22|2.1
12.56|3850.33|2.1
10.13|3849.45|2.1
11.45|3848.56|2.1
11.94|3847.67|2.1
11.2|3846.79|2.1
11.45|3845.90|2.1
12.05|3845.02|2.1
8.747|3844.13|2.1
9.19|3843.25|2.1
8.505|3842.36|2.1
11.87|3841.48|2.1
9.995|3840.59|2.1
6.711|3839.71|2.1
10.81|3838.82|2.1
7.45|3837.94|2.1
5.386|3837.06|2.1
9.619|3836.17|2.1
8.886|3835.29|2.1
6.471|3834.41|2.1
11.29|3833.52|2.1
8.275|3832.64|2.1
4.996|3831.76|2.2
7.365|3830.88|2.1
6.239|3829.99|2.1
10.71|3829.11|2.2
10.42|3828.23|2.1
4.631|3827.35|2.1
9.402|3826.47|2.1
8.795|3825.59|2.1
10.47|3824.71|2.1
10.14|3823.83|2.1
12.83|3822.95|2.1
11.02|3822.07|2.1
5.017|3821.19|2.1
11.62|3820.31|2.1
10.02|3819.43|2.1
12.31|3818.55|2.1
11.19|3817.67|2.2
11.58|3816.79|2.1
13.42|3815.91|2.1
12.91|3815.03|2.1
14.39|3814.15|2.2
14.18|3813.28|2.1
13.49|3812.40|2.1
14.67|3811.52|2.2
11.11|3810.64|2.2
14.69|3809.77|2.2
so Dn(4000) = 2.02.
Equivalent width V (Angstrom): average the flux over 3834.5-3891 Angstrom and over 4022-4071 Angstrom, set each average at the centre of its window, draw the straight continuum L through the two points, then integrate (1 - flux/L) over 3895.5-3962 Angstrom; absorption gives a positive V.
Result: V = 7.4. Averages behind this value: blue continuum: 11.3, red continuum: 23.4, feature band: 13.7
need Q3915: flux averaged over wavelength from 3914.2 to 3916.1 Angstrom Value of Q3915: 17.9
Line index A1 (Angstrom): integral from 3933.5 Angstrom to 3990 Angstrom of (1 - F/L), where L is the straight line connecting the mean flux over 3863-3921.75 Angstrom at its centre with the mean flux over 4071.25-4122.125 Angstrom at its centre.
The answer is 10.0 Angstrom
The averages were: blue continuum 14.1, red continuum 23.9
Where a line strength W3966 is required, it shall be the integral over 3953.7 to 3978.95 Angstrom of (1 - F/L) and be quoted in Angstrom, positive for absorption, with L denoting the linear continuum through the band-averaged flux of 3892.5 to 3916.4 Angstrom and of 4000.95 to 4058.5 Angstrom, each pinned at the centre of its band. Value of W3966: 9.4 Angstrom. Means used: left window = 15.9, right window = 24.3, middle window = 12.6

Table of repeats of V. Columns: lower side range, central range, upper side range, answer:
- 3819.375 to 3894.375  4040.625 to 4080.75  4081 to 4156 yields -4.6 Angstrom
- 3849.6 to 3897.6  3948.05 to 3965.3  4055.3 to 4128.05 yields 2.3 Angstrom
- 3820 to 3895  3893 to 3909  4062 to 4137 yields -2.3 Angstrom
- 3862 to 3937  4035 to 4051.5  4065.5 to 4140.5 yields -2.5 Angstrom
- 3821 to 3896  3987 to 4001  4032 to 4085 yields -2.9 Angstrom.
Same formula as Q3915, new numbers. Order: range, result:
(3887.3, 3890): 14.1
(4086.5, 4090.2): 26.9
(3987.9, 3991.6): 22.7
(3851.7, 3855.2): 9.72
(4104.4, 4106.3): 23.8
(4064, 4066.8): 22.2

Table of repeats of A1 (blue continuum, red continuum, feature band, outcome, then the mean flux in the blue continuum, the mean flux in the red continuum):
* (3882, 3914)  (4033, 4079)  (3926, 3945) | 8.4 Angstrom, 14.7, 23.2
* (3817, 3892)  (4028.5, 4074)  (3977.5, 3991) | -1.6 Angstrom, 10.8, 23.2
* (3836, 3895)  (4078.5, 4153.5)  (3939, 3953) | 0.6 Angstrom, 11.6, 23.5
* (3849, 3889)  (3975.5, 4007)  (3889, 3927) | -0.5 Angstrom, 11.7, 22.6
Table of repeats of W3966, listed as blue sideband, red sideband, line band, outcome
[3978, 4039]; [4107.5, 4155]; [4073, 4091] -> -1.6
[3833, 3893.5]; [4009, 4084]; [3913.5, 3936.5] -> 5.4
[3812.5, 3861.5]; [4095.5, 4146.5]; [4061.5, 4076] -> -1.5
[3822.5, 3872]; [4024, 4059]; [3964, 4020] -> 0.1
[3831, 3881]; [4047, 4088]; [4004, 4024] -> -4.3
